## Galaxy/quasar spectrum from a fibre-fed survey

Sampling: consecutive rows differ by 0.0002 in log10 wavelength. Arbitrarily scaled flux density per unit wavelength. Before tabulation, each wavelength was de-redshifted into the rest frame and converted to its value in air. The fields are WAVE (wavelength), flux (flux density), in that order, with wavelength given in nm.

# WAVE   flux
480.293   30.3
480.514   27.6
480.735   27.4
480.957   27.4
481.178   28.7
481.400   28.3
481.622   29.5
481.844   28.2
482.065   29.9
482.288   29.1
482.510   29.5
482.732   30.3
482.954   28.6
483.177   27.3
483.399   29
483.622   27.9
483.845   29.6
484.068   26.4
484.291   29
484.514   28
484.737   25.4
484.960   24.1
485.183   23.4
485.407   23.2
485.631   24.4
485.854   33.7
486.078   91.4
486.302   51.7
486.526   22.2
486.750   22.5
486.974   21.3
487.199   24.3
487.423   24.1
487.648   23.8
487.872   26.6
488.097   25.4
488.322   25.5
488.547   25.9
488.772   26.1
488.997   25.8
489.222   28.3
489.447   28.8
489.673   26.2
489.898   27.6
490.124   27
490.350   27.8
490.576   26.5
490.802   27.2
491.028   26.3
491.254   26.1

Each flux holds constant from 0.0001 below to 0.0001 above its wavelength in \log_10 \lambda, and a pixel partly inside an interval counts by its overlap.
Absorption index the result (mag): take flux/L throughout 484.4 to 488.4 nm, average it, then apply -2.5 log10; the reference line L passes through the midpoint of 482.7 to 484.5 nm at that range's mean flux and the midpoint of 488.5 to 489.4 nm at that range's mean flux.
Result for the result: -0.10 mag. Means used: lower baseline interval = 28.4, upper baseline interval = 26.8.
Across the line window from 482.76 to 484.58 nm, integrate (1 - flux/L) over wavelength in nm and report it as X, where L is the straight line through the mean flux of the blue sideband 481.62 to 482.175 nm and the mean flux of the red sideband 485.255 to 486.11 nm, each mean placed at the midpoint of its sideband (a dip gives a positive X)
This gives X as 0.26 nm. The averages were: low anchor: 29.2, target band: 28.3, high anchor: 37.7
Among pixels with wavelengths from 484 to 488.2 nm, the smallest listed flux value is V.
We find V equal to 21.3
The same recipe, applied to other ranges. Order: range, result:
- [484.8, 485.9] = 23.2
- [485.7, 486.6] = 22.2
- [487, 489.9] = 23.8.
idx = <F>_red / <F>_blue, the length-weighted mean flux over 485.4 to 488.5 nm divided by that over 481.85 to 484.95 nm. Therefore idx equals 1.12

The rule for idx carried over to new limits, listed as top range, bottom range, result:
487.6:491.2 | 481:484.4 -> 0.93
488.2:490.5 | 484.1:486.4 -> 0.77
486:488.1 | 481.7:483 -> 1.12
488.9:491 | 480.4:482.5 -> 0.95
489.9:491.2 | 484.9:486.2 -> 0.72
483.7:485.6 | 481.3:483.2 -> 0.90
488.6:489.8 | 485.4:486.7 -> 0.65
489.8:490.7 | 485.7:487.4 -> 0.73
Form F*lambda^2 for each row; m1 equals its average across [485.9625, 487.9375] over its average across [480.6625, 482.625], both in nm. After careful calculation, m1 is 1.22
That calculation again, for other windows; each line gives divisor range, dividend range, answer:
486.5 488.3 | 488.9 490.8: 1.15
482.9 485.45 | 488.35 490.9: 1.03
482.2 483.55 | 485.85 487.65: 1.25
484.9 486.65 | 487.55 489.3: 0.71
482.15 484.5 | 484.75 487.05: 1.19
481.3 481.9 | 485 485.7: 0.84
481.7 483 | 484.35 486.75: 1.18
